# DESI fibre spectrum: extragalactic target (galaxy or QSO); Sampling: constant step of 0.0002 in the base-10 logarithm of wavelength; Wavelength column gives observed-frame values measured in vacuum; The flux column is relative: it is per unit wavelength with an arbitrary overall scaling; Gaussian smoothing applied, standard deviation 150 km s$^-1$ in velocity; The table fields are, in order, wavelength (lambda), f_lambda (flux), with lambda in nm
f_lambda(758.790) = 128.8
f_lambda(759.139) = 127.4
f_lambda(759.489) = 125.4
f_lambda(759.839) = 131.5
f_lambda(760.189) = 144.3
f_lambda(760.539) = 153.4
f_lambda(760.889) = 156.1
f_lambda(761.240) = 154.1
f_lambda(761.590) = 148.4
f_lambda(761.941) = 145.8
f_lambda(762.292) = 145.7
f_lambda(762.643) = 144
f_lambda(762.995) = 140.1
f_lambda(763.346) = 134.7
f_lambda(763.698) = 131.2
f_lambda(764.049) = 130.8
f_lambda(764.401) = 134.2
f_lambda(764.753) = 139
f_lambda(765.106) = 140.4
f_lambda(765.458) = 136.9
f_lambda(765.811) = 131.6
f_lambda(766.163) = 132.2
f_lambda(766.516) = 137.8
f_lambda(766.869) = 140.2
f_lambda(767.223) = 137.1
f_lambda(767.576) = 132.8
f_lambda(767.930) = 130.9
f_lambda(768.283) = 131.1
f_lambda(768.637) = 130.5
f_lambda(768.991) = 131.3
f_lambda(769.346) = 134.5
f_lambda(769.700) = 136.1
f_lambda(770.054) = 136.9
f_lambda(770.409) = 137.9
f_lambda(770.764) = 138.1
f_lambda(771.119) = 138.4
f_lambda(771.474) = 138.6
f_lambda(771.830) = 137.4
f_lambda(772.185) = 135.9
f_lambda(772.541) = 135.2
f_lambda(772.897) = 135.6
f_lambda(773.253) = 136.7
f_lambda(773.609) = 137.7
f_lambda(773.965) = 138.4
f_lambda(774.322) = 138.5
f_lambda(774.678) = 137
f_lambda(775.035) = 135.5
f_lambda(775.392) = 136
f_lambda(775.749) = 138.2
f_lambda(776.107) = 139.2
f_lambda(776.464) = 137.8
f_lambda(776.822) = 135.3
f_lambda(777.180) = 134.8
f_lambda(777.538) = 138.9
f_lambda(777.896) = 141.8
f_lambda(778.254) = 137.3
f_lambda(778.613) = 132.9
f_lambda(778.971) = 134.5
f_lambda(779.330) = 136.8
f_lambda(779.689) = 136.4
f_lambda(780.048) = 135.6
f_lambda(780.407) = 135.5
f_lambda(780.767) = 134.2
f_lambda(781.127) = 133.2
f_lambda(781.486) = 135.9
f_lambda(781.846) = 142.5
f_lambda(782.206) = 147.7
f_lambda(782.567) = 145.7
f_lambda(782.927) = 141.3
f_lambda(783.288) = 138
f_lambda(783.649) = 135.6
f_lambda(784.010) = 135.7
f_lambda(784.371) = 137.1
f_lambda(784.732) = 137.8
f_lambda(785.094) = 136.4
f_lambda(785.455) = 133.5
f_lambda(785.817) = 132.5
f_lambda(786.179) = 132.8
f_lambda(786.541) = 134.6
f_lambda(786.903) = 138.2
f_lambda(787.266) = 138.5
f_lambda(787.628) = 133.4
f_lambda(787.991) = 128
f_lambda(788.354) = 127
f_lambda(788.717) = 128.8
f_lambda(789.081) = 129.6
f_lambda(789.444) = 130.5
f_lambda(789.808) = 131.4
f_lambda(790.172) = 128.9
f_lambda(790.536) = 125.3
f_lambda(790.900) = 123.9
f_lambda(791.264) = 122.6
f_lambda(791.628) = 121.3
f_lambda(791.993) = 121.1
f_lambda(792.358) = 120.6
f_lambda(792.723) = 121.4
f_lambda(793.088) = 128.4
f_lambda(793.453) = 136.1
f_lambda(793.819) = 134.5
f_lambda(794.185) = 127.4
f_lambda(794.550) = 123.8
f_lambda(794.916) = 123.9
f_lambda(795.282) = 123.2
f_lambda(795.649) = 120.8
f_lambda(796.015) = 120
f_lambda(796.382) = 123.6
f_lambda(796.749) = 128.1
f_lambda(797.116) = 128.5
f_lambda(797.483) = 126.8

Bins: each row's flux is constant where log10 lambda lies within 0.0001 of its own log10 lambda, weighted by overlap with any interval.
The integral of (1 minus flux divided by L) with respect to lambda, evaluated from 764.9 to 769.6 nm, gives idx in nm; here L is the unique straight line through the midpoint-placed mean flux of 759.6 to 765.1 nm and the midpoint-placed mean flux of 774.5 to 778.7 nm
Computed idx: 0.20 nm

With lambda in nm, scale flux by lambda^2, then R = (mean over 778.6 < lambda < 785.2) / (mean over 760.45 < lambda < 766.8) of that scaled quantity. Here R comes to 1.0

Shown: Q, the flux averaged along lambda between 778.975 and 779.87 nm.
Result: 136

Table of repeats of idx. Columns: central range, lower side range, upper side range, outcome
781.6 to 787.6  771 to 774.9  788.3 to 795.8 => -0.34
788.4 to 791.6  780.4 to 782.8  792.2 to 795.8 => 0.08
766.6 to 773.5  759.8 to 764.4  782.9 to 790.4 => 0.22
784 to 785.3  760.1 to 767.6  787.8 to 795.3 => -0.07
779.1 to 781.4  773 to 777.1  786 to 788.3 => 0.01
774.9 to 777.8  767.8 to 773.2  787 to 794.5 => -0.09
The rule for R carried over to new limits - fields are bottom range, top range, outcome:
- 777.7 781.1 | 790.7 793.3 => 0.93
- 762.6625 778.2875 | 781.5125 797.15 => 1.01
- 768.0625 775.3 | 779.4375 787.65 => 1.04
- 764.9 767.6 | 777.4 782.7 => 1.05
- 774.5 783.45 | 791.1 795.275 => 0.94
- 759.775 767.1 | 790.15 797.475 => 0.96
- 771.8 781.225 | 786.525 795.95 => 0.97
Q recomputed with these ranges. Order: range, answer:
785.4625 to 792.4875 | 129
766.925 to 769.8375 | 133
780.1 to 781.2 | 134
